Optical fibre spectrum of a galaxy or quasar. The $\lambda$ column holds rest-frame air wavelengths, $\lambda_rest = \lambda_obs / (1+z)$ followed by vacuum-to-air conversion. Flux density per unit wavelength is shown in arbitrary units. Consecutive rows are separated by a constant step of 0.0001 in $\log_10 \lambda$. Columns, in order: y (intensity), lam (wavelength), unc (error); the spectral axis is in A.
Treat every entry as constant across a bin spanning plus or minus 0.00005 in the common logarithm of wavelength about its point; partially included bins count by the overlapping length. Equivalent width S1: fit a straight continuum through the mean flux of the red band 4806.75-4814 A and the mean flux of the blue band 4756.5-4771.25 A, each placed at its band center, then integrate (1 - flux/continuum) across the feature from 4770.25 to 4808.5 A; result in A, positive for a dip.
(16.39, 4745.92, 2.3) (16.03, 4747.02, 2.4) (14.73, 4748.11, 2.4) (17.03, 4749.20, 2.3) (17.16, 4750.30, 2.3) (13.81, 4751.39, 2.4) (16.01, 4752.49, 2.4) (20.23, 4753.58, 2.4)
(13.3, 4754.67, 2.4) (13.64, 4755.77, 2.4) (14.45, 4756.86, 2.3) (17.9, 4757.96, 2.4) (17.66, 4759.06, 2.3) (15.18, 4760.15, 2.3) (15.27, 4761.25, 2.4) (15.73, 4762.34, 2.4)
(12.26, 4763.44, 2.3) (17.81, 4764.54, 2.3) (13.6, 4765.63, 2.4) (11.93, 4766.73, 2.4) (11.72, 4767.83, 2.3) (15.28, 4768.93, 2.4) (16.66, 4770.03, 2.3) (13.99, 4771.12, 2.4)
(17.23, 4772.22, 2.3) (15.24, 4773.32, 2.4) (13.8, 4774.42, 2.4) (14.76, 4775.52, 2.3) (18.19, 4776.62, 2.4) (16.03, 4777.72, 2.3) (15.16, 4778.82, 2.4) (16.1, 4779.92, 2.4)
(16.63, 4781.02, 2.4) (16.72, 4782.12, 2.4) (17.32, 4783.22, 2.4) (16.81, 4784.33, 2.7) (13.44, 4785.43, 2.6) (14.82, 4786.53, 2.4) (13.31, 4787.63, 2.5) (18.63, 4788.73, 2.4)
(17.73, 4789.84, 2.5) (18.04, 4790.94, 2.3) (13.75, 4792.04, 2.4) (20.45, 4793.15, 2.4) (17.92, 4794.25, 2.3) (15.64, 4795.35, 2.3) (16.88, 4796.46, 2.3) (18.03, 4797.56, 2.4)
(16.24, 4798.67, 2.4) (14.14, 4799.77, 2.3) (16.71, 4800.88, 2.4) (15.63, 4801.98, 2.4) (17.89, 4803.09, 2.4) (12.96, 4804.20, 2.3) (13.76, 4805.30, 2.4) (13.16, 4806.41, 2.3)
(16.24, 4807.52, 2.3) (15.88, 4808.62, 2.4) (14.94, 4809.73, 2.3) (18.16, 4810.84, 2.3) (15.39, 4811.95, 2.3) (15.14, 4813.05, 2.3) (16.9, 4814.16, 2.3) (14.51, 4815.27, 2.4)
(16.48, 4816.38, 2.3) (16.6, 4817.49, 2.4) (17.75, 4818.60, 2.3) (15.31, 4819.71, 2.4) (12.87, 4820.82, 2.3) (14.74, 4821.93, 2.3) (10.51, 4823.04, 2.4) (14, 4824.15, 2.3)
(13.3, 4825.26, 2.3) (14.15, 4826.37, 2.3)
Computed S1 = -1.2 A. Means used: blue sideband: 15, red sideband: 15.9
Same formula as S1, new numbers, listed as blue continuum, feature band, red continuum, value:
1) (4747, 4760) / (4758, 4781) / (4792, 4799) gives 1.65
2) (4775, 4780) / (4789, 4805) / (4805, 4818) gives -0.76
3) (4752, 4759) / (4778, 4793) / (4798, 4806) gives -0.55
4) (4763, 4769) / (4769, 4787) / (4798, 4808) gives -2.08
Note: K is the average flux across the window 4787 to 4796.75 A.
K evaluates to 16.9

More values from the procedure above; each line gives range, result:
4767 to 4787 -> 15.5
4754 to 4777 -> 15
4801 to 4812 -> 15.4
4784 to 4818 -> 16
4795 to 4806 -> 15.7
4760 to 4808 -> 15.7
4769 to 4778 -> 15.7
